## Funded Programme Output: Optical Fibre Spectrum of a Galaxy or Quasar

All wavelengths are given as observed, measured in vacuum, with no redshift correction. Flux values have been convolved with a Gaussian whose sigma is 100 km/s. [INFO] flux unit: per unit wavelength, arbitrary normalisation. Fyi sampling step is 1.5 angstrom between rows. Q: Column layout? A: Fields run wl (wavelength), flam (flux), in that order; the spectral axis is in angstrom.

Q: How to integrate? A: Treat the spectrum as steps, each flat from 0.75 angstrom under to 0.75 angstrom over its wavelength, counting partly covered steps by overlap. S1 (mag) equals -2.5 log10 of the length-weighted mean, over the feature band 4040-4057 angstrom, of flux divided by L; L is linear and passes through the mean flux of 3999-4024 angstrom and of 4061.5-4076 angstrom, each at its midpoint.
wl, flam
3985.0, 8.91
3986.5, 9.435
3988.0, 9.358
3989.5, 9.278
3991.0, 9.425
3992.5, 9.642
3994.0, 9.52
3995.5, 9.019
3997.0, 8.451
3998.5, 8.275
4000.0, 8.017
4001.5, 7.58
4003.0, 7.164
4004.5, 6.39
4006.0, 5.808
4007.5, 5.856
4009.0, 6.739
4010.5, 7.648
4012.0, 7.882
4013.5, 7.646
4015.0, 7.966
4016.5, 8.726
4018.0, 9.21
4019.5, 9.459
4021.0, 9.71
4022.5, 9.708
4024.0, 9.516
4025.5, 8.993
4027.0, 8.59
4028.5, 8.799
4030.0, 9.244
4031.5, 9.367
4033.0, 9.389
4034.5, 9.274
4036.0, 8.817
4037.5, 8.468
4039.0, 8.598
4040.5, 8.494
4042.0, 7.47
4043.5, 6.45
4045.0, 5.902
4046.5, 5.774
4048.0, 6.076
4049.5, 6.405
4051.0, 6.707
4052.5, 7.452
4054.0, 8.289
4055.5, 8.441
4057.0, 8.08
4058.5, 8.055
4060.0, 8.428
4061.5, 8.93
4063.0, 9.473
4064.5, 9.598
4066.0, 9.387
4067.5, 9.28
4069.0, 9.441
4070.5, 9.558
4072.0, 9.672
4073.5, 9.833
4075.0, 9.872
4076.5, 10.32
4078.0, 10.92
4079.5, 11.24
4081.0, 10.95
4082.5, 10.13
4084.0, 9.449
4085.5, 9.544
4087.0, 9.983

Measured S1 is 0.26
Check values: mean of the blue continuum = 7.9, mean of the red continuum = 9.55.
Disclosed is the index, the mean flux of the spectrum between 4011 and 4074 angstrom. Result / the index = 8.48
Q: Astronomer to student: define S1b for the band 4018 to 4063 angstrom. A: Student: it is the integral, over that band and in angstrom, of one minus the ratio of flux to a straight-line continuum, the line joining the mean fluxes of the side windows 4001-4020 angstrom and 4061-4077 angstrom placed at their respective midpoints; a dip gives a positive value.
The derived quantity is 1.3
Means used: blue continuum 7.52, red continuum 9.58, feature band 8.27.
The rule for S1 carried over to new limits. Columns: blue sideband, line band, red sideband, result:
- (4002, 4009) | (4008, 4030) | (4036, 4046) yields -0.244 mag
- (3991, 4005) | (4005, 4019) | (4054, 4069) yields 0.127 mag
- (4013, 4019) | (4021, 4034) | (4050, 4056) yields -0.128 mag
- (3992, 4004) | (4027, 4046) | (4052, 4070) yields 0.037 mag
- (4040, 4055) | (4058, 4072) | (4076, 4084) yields -0.034 mag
